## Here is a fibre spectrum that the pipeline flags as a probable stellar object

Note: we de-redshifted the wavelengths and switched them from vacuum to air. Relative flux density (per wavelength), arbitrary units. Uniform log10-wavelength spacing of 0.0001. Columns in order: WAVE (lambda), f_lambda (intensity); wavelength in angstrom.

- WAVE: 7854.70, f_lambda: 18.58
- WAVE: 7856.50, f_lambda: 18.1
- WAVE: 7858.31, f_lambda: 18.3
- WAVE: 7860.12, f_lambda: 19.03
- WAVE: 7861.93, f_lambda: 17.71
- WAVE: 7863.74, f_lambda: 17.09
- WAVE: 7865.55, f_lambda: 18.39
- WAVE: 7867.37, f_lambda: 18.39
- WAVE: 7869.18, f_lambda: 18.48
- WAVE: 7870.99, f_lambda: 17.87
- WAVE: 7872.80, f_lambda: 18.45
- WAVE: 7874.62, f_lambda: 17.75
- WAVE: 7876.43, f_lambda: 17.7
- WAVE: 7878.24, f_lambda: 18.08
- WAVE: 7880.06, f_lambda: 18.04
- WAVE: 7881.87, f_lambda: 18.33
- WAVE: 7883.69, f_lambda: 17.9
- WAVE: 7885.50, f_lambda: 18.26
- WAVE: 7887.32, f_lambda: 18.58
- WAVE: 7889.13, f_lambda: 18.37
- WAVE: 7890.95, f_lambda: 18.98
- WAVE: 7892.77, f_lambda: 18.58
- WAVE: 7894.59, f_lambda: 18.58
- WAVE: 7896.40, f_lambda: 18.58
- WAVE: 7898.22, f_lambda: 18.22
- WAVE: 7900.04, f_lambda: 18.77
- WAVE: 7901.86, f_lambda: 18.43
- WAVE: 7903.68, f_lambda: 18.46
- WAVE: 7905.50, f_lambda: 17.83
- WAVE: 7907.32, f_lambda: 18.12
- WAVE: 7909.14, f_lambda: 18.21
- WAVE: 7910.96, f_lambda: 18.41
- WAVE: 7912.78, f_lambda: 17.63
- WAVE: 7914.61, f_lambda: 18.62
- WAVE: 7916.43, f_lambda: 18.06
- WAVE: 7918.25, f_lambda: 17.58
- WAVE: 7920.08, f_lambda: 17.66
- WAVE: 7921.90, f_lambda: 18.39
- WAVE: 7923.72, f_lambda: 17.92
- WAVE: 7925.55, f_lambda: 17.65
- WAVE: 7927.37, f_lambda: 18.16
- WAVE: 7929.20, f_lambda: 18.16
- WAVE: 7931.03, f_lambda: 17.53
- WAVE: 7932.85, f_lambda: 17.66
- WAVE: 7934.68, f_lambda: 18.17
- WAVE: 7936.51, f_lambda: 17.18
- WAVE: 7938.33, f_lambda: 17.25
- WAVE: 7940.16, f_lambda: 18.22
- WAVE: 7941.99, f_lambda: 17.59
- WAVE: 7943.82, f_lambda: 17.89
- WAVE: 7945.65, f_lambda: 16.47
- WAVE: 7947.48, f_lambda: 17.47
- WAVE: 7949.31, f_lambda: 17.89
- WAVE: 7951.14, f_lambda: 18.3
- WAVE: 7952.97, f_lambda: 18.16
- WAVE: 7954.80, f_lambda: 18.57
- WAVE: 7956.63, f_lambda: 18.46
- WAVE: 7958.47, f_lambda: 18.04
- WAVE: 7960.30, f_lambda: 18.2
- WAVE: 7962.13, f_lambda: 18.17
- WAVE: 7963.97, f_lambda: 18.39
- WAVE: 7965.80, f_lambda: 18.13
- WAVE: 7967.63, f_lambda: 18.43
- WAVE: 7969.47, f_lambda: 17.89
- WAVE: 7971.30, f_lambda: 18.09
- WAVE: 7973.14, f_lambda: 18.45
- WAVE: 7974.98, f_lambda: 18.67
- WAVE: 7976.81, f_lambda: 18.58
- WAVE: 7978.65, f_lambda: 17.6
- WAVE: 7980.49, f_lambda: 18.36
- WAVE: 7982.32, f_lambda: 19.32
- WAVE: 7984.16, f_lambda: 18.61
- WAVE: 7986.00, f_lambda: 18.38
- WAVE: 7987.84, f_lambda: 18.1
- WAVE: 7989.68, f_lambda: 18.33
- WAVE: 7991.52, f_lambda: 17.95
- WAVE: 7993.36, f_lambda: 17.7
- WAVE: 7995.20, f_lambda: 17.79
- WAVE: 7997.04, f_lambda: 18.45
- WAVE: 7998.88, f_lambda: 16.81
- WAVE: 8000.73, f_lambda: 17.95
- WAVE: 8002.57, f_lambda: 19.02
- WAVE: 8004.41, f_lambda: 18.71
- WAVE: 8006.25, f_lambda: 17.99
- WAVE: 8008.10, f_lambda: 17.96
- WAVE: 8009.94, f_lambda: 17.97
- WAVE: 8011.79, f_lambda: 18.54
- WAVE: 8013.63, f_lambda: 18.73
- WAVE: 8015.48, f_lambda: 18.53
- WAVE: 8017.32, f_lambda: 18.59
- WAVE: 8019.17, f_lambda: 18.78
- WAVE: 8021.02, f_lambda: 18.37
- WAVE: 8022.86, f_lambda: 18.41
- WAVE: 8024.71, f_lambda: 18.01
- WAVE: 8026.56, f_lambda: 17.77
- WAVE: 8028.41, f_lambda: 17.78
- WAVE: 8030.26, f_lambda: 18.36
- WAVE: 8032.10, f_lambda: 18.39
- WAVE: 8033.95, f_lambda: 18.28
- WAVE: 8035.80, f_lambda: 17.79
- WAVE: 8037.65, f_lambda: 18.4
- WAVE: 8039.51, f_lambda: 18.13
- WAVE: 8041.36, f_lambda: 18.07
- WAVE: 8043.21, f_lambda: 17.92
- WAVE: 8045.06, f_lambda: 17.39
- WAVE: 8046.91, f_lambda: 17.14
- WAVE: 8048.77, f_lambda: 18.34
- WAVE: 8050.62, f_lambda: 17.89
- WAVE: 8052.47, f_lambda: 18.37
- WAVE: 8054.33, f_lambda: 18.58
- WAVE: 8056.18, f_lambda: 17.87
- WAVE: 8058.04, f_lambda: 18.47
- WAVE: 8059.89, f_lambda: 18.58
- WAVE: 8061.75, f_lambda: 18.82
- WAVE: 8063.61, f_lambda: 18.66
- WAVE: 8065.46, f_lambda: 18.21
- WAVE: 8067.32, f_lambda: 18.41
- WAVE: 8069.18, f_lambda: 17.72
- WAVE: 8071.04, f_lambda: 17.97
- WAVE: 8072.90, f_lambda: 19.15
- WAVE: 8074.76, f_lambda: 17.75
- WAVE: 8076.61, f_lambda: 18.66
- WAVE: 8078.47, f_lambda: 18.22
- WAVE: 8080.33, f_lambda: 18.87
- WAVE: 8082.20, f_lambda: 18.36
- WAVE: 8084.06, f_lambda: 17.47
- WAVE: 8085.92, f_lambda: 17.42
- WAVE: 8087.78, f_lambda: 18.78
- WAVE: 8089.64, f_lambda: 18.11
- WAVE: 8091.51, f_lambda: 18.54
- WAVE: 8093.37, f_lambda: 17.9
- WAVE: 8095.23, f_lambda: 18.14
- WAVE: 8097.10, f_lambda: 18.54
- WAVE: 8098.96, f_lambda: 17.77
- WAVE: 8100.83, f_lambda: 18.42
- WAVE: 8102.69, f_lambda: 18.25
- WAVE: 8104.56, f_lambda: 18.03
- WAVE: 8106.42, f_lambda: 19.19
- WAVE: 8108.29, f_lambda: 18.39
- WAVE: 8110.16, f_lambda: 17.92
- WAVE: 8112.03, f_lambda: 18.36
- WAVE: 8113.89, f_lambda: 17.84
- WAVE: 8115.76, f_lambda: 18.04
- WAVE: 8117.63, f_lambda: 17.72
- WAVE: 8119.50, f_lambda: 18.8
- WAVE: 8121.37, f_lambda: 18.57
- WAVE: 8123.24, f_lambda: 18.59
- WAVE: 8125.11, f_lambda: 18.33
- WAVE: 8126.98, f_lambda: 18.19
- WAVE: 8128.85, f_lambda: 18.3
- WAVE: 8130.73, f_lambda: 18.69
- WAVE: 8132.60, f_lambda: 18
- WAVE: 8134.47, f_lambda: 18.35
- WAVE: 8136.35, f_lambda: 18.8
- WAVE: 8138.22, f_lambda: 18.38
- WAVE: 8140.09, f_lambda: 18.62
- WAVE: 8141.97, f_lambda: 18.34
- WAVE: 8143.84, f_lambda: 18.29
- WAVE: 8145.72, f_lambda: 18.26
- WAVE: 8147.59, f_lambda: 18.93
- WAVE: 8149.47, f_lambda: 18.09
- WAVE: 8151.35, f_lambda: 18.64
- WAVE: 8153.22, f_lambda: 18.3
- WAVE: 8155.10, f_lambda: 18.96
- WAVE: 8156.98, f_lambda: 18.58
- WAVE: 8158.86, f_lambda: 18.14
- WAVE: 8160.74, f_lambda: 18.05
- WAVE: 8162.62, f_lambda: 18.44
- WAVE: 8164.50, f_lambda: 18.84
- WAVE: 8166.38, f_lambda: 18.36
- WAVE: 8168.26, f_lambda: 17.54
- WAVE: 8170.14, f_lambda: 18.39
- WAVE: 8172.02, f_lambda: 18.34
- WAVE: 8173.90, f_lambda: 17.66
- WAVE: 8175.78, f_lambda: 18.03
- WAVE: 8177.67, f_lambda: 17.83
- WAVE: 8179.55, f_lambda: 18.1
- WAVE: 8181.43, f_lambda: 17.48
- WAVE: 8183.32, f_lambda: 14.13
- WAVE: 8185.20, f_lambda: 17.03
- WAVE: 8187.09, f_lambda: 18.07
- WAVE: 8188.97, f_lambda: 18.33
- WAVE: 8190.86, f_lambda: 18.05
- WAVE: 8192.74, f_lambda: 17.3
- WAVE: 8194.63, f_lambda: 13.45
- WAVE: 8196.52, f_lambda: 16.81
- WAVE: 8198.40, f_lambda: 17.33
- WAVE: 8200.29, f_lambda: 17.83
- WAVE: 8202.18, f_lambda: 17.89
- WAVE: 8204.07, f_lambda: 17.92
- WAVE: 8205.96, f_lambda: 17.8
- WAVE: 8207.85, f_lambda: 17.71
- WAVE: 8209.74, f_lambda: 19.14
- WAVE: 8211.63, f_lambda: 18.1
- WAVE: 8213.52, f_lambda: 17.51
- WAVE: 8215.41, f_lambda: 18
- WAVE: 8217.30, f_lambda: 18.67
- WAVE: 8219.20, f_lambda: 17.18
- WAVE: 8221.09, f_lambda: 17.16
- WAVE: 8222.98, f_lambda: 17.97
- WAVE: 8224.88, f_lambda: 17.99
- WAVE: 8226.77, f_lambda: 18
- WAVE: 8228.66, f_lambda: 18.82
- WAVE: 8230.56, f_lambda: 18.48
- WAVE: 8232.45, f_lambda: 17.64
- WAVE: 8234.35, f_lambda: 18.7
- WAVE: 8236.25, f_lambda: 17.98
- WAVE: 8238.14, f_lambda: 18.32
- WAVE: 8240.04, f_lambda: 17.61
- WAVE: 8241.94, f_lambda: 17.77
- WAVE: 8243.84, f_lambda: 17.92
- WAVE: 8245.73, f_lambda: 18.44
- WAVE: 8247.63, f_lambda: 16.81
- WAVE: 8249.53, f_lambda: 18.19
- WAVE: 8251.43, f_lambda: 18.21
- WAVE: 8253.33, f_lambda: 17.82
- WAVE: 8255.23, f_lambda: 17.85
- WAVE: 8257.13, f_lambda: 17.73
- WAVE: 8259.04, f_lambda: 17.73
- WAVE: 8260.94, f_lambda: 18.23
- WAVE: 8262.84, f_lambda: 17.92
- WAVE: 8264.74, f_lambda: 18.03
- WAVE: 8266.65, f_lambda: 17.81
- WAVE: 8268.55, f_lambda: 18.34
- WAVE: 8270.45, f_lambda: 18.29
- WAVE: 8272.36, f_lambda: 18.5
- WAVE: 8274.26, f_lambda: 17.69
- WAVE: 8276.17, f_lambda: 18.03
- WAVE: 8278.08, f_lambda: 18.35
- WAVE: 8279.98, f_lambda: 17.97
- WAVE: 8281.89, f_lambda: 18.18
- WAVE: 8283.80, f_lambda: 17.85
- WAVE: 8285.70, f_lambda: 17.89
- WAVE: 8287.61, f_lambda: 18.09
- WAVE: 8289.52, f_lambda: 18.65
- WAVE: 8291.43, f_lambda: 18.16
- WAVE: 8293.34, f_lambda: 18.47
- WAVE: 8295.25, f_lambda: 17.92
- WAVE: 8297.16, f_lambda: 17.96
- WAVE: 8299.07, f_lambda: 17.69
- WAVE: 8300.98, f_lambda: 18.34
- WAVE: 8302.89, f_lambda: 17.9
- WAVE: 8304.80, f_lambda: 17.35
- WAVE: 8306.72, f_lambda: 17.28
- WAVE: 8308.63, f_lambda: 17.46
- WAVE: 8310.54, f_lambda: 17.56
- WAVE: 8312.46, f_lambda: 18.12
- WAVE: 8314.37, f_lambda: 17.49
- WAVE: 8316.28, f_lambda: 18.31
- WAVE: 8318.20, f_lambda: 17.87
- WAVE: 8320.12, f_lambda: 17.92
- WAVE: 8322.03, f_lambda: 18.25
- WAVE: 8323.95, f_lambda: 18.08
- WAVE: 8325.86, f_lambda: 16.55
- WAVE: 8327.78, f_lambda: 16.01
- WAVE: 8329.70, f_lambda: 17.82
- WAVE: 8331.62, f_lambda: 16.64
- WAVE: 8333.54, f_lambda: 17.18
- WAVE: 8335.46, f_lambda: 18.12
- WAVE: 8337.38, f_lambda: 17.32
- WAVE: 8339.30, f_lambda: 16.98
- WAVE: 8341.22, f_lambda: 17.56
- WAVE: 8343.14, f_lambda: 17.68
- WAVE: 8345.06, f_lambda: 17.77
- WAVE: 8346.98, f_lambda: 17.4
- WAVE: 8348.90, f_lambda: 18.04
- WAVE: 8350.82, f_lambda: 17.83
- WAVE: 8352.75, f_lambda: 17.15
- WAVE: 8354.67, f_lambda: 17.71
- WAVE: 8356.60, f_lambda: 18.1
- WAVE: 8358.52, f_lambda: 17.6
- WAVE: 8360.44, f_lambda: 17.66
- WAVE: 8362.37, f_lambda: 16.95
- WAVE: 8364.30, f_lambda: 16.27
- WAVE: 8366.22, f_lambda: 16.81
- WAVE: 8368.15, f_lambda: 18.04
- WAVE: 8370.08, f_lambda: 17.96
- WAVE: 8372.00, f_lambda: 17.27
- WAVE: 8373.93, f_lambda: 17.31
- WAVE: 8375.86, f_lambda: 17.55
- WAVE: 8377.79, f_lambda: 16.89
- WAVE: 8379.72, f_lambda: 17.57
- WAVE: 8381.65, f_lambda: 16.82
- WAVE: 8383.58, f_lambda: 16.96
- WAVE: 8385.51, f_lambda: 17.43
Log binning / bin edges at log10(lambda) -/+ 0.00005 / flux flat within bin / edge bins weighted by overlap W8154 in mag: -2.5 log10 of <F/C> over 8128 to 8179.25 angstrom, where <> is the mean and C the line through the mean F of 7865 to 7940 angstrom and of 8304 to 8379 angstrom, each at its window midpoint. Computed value -0.035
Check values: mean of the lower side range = 18.1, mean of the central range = 18.3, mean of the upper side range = 17.5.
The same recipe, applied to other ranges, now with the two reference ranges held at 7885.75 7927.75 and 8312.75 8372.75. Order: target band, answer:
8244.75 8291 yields -0.02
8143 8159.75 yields -0.04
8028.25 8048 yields 0.00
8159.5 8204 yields 0.01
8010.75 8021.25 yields -0.03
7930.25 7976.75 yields 0.01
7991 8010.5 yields 0.00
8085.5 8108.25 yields -0.02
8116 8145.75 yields -0.03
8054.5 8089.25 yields -0.02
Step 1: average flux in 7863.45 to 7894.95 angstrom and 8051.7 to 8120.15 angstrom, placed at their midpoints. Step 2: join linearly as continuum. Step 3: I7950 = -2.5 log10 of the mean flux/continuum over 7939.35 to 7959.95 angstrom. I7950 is 0.02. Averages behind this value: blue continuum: 18.2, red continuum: 18.3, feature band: 17.9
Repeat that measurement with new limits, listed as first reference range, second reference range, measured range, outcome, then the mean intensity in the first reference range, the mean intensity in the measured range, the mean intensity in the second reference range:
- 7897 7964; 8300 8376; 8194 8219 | 0.01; 18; 17.6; 17.5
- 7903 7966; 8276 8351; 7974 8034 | -0.02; 18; 18.3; 17.7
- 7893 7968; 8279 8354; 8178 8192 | 0.03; 18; 17.3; 17.7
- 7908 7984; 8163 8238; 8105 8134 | -0.03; 18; 18.3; 17.7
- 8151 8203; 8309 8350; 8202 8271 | -0.02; 17.7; 18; 17.6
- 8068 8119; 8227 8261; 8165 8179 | 0.00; 18.2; 18.1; 18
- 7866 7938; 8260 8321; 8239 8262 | 0.01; 18.1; 17.9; 18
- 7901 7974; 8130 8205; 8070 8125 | -0.02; 18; 18.3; 17.9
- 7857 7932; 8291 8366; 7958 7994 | -0.01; 18.2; 18.3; 17.6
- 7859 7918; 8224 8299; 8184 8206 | 0.05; 18.2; 17.3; 18.1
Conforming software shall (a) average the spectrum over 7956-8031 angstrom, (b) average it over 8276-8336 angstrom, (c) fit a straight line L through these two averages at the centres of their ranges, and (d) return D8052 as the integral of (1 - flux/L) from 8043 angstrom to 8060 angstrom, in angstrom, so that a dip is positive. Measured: 0.1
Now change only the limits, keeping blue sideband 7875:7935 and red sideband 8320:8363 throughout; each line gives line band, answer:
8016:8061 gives -0.50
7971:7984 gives -0.30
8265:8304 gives -1.16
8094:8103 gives -0.17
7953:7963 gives -0.11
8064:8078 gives -0.29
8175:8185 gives 0.37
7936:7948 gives 0.44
